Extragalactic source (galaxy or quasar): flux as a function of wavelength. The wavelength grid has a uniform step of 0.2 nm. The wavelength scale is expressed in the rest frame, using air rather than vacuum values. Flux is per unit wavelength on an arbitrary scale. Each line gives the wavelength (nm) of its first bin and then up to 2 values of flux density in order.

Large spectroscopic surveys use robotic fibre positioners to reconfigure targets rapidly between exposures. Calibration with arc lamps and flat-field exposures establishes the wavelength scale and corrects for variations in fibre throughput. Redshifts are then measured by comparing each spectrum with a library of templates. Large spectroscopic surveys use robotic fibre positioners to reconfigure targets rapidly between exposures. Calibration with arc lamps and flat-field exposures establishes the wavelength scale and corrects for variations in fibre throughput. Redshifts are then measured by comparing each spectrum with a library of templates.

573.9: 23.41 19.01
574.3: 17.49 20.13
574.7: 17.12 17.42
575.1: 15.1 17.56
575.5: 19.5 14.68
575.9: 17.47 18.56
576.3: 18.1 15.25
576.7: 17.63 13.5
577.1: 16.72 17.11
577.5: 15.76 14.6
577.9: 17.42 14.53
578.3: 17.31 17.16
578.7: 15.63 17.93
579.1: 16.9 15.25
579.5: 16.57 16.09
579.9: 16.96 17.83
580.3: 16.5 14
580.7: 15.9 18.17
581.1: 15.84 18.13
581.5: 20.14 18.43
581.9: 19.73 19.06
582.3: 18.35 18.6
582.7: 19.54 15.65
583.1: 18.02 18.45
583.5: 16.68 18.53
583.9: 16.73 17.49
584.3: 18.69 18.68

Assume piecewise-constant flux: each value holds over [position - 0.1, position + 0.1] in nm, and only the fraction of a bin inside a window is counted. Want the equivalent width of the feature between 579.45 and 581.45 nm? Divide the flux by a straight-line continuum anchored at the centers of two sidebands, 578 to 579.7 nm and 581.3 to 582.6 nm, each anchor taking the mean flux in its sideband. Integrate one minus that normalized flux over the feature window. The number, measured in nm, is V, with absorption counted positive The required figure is 0.12 nm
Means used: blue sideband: 16.4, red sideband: 19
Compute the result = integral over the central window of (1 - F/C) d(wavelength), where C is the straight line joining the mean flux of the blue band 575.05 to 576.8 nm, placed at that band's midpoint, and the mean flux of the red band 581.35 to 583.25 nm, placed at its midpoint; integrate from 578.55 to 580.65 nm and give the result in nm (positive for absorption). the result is 0.19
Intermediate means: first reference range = 17.2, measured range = 16.4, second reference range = 18.6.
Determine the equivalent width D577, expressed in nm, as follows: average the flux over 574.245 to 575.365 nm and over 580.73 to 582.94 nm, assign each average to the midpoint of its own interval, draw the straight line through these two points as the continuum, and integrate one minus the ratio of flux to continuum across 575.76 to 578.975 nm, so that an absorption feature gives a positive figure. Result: 0.23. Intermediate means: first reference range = 17.5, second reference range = 18.3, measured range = 16.5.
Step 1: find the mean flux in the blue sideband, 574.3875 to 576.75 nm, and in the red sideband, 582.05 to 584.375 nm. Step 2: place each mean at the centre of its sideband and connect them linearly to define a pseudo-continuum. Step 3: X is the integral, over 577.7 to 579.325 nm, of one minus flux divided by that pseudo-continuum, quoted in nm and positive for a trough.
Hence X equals 0.11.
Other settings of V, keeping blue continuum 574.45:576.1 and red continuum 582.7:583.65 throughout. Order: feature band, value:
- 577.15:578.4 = 0.09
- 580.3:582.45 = -0.03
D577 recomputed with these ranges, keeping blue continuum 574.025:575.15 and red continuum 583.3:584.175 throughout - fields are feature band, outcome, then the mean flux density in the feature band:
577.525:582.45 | 0.17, 17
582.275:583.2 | -0.03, 18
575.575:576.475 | 0.03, 17.1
